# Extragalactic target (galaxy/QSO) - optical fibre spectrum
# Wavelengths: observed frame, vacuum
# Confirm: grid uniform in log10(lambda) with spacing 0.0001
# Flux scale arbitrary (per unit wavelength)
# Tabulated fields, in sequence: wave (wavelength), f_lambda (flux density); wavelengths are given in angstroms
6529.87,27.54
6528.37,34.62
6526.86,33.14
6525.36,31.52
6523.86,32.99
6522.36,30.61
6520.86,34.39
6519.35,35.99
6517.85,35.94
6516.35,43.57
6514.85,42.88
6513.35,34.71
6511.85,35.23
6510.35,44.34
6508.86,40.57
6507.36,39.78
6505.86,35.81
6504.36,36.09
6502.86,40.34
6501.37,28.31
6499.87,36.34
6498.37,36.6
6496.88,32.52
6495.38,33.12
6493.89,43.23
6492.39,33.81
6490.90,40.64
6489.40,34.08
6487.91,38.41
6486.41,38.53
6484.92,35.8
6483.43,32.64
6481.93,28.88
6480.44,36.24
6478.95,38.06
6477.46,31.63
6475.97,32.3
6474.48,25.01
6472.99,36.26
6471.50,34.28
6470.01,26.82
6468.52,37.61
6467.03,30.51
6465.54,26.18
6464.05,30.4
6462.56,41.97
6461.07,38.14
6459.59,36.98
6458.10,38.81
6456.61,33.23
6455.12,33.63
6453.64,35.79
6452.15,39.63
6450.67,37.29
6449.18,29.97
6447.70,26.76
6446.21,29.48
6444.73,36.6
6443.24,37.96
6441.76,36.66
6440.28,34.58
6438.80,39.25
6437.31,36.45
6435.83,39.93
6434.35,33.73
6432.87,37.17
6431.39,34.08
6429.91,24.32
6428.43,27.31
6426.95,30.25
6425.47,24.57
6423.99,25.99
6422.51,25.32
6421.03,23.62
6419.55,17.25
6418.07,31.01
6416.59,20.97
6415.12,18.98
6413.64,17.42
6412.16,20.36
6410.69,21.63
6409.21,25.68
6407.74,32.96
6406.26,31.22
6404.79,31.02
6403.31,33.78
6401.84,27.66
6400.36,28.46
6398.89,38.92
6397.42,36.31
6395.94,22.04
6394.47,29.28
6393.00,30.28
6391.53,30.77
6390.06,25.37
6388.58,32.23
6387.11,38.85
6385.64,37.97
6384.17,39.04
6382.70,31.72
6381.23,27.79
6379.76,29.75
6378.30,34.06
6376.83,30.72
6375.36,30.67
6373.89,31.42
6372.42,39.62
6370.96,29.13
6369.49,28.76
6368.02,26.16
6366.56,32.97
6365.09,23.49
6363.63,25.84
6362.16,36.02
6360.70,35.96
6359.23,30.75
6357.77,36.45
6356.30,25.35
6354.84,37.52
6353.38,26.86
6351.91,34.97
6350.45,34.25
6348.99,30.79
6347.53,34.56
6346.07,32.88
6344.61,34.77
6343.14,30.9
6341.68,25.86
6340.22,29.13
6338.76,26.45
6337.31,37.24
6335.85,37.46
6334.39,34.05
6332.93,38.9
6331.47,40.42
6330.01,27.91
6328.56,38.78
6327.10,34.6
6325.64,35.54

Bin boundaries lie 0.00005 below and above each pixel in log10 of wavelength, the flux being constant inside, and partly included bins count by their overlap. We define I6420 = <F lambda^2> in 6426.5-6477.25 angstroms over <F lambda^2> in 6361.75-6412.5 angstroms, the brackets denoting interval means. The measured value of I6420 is 1.12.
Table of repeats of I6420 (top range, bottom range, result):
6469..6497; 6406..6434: 1.36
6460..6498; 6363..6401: 1.13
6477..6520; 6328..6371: 1.20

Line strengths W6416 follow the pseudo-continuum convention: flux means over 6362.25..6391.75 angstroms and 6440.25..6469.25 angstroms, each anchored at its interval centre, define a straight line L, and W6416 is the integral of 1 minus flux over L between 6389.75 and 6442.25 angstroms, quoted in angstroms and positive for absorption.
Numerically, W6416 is 6.4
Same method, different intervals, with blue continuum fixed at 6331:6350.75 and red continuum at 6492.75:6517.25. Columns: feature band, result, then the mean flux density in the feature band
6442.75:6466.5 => 1.2 angstroms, 34.5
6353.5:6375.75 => 1.8 angstroms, 31.2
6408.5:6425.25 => 6.0 angstroms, 22.6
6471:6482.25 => 1.2 angstroms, 33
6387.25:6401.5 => 1.7 angstroms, 30.7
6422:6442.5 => 2.0 angstroms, 32.2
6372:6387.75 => 0.3 angstroms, 33.6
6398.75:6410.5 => 1.5 angstroms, 30.4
